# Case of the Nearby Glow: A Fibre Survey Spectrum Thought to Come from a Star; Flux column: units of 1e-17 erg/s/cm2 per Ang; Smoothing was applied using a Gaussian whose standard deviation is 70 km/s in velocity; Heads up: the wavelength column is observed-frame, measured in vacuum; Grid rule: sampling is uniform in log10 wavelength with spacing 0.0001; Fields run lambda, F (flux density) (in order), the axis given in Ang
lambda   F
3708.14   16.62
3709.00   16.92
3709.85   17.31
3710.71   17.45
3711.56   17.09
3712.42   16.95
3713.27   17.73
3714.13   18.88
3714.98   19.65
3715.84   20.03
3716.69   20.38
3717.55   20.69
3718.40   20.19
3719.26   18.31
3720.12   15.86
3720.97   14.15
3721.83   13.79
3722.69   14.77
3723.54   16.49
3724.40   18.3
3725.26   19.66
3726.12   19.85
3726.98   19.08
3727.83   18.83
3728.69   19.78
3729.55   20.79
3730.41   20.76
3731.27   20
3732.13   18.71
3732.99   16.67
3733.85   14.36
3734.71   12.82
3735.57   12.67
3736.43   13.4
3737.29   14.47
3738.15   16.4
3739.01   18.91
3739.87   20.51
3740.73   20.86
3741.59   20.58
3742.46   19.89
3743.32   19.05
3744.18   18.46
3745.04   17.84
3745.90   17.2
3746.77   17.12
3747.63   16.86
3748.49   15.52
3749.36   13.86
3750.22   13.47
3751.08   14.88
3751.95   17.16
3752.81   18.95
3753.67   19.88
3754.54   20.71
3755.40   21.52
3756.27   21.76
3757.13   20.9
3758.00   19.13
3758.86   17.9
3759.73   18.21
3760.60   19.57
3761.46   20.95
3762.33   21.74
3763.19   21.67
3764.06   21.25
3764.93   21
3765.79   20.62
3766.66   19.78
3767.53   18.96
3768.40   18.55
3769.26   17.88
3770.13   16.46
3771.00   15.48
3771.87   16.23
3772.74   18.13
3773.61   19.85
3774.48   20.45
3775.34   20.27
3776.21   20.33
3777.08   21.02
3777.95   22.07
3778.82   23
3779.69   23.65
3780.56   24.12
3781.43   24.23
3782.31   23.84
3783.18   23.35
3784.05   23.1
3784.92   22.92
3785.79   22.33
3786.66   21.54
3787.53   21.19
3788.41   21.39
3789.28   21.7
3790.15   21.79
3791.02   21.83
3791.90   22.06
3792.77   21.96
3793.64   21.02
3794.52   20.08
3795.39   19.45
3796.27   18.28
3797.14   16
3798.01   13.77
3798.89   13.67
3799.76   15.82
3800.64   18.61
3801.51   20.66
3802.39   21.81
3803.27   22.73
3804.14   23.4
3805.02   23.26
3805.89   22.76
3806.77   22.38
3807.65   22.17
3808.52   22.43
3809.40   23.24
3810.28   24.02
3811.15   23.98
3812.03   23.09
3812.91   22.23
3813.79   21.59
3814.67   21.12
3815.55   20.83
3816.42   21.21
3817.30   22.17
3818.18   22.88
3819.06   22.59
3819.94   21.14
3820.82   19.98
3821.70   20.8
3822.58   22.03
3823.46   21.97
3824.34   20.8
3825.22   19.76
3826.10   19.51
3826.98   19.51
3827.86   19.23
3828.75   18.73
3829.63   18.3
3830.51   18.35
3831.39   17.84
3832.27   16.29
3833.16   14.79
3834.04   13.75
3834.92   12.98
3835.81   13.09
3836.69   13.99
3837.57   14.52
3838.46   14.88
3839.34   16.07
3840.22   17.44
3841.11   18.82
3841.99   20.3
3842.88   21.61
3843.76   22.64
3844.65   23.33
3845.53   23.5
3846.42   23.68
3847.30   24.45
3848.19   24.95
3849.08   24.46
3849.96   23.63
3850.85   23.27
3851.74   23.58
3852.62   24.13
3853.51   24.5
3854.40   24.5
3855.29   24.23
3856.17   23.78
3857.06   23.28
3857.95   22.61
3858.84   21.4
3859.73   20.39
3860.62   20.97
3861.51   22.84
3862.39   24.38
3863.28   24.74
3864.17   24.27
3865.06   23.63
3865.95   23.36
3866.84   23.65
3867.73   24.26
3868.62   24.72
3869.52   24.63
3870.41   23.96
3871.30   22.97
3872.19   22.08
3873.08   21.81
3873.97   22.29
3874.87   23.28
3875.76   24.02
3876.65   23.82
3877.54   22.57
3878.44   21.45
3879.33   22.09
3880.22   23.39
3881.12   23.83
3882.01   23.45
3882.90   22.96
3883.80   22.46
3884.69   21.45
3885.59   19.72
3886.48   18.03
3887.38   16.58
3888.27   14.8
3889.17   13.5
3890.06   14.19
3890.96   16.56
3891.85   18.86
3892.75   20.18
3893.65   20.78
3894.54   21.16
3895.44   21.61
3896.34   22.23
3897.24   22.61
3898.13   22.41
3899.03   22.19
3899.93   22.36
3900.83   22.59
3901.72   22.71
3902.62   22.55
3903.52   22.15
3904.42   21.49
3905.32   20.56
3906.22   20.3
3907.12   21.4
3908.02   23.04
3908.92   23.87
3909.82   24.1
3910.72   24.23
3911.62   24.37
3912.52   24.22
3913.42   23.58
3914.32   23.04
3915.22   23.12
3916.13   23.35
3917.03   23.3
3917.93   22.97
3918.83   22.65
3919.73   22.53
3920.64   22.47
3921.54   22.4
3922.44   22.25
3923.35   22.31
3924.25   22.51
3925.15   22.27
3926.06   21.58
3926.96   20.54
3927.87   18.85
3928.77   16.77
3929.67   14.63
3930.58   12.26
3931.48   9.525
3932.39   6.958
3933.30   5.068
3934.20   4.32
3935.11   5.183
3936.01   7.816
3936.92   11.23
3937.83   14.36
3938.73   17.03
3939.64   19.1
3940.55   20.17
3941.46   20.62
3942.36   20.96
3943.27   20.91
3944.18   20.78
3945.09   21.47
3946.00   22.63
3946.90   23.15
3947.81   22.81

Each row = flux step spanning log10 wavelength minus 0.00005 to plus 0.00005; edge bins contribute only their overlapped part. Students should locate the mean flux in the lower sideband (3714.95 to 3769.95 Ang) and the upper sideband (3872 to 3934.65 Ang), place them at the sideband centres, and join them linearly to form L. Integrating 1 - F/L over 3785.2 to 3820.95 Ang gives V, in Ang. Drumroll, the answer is -3.6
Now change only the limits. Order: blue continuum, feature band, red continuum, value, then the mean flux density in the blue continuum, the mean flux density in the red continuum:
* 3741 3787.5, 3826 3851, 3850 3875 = 3.82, 19.7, 23.3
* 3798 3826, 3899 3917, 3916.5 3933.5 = -3.45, 21.3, 18.7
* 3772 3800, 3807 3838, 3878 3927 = 1.84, 20.7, 21.6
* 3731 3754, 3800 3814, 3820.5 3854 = -2.53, 17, 19.8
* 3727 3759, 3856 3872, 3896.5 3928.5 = -1.62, 17.9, 22.4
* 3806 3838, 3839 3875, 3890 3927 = -3.73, 19.8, 22.1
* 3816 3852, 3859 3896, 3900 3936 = -3.49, 19.8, 19.7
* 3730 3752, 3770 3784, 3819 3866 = -1.99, 17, 20.7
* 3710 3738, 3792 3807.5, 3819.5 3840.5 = -1.88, 17.6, 17.7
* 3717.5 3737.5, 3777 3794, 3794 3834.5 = -2.86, 17.2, 20.2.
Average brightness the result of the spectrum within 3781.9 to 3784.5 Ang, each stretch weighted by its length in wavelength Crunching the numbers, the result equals 23.5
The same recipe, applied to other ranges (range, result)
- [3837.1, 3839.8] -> 15.2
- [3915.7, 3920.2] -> 23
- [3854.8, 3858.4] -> 23.5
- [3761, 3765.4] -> 21.3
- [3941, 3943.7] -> 20.9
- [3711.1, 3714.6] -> 17.7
